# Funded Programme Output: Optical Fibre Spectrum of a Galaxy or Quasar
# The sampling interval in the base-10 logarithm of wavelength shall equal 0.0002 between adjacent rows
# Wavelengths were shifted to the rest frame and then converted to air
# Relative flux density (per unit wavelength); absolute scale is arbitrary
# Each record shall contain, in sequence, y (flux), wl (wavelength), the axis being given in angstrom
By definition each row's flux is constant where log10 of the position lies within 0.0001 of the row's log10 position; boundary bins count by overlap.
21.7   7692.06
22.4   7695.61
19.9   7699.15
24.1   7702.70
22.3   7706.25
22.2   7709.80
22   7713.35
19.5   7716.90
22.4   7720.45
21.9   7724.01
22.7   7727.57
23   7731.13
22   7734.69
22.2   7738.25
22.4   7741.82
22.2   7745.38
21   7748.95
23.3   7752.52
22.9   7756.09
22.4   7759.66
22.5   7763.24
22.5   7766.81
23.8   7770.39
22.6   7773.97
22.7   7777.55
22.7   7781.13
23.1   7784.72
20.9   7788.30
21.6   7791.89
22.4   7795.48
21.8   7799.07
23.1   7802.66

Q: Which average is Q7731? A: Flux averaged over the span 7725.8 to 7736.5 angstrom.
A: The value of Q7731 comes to 22.6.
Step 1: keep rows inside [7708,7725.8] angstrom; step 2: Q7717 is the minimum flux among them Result 19.5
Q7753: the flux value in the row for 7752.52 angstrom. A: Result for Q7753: 23.3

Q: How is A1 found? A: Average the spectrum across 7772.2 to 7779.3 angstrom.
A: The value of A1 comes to 22.7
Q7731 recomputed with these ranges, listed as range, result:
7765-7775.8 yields 23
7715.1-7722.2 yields 21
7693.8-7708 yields 22.2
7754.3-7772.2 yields 22.8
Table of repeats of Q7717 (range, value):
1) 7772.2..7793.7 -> 20.9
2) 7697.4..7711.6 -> 19.9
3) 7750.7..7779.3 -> 22.4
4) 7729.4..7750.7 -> 21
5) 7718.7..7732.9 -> 21.9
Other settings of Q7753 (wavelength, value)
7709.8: 22.2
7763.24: 22.5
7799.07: 21.8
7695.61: 22.4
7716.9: 19.5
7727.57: 22.7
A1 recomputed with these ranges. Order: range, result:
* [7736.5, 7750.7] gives 21.9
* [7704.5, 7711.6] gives 22.3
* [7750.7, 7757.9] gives 23.1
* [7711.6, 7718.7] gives 20.8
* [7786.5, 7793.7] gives 21.3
